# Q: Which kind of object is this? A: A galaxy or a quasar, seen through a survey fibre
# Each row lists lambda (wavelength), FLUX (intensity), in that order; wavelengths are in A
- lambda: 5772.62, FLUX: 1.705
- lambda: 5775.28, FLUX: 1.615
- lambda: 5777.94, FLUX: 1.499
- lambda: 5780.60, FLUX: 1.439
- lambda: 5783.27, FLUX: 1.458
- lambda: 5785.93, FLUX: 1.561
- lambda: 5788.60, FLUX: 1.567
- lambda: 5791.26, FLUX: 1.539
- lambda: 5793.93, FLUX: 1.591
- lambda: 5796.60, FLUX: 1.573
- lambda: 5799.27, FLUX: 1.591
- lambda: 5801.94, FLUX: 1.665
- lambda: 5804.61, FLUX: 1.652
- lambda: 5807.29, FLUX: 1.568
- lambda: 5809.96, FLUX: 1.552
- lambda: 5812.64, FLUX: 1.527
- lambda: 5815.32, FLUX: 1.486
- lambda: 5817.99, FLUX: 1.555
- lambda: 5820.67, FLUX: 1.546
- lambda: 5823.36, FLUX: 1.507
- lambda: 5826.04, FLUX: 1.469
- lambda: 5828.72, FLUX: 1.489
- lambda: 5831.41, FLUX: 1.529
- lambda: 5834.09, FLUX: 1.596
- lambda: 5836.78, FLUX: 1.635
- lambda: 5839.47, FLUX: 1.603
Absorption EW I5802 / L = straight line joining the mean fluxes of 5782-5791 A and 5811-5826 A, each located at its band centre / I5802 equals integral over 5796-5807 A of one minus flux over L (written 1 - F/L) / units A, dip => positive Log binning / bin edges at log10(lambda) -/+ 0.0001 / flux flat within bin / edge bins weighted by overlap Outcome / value -0.7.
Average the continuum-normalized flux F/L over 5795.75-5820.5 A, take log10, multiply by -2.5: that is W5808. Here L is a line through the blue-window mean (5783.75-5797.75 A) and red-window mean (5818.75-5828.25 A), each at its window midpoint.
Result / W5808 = -0.03 mag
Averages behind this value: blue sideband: 1.56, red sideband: 1.51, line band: 1.57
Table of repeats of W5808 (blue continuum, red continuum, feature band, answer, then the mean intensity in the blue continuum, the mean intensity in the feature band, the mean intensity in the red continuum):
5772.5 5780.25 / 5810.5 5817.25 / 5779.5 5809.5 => -0.015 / 1.57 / 1.56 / 1.52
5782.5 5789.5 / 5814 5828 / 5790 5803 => -0.045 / 1.53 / 1.59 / 1.51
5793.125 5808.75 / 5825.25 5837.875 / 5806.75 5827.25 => 0.035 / 1.61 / 1.53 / 1.55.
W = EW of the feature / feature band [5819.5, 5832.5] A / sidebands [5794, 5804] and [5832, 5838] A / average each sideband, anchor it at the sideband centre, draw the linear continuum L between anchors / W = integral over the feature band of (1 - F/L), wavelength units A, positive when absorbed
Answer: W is 0.8 A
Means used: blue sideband 1.61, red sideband 1.61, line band 1.51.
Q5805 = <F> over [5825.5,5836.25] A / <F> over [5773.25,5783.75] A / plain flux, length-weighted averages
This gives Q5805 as 1.0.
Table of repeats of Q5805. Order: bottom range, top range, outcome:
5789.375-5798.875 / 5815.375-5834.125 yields 0.97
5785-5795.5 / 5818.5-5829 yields 0.96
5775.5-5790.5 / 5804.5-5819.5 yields 1.02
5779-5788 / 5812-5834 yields 1.02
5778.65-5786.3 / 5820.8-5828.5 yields 1.01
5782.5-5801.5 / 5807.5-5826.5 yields 0.98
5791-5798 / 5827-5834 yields 0.97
